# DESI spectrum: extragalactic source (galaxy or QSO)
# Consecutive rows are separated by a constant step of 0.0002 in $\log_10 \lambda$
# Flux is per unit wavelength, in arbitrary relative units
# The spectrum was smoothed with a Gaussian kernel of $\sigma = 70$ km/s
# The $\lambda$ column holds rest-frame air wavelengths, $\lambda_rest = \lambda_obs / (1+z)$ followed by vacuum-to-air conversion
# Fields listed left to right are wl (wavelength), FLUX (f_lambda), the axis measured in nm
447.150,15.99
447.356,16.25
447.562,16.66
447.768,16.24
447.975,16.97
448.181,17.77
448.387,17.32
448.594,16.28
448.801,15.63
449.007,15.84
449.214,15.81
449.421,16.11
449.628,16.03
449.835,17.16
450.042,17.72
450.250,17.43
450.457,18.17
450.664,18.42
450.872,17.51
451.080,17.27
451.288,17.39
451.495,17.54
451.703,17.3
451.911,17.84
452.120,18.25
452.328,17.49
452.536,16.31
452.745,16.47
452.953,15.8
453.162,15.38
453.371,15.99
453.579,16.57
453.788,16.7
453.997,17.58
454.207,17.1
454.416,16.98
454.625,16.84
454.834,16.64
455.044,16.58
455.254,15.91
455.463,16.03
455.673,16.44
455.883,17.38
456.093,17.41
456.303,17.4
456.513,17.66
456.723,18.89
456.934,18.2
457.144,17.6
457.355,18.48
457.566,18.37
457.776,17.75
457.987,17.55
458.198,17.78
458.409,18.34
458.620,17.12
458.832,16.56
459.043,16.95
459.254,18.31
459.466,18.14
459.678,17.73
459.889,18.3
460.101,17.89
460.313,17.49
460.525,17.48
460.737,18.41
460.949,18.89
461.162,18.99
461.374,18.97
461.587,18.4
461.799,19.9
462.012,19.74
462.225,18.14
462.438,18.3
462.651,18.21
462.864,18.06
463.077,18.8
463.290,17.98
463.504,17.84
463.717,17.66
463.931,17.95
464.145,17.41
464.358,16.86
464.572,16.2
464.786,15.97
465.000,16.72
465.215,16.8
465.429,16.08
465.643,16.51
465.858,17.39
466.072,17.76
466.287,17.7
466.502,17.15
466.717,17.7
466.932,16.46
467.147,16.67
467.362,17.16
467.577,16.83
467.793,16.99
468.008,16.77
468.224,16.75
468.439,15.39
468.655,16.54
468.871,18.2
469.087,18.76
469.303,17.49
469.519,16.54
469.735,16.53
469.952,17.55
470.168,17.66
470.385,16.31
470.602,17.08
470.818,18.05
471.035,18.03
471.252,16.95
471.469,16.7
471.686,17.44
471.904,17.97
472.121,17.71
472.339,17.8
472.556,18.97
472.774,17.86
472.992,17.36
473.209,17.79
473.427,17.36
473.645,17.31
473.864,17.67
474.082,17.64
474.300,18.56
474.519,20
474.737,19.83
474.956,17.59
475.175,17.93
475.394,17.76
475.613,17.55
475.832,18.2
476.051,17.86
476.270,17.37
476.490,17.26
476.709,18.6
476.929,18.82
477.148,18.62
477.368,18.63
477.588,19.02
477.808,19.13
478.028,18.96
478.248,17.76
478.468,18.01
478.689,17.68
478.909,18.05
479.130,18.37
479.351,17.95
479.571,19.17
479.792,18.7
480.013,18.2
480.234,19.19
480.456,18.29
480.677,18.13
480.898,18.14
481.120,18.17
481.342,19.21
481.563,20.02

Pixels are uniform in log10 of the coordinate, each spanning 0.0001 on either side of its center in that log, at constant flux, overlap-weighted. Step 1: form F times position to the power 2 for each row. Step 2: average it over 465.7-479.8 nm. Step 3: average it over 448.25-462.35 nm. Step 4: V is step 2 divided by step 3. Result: 1.1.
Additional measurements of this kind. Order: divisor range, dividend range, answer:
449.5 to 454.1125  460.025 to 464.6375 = 1.11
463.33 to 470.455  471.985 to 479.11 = 1.10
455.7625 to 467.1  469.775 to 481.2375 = 1.08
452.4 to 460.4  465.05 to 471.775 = 1.04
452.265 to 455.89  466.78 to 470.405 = 1.10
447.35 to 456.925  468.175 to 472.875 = 1.11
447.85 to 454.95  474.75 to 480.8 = 1.21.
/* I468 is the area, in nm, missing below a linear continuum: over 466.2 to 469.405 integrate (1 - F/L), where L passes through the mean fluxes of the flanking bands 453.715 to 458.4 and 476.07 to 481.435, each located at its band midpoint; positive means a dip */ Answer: 0.14 nm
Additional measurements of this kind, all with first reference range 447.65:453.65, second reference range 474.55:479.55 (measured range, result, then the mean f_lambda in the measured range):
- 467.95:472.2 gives 0.16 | 17.2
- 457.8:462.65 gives -0.21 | 18.1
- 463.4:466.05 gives 0.10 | 17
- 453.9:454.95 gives 0.00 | 17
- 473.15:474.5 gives 0.02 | 17.9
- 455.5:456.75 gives -0.01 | 17.4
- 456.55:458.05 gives -0.08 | 18.1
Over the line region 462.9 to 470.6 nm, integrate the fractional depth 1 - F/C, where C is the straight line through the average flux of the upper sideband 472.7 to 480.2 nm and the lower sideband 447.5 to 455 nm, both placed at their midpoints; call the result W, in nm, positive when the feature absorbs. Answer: 0.25 nm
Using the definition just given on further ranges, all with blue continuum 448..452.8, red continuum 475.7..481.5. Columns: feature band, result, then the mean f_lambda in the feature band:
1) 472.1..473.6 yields 0.02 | 17.8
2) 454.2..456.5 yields 0.07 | 16.8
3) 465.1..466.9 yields 0.07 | 17.1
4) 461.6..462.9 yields -0.08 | 18.7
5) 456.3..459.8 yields -0.08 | 17.8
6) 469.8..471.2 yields 0.05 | 17.4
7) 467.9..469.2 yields 0.06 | 17.1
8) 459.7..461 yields -0.03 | 18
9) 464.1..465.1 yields 0.07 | 16.6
